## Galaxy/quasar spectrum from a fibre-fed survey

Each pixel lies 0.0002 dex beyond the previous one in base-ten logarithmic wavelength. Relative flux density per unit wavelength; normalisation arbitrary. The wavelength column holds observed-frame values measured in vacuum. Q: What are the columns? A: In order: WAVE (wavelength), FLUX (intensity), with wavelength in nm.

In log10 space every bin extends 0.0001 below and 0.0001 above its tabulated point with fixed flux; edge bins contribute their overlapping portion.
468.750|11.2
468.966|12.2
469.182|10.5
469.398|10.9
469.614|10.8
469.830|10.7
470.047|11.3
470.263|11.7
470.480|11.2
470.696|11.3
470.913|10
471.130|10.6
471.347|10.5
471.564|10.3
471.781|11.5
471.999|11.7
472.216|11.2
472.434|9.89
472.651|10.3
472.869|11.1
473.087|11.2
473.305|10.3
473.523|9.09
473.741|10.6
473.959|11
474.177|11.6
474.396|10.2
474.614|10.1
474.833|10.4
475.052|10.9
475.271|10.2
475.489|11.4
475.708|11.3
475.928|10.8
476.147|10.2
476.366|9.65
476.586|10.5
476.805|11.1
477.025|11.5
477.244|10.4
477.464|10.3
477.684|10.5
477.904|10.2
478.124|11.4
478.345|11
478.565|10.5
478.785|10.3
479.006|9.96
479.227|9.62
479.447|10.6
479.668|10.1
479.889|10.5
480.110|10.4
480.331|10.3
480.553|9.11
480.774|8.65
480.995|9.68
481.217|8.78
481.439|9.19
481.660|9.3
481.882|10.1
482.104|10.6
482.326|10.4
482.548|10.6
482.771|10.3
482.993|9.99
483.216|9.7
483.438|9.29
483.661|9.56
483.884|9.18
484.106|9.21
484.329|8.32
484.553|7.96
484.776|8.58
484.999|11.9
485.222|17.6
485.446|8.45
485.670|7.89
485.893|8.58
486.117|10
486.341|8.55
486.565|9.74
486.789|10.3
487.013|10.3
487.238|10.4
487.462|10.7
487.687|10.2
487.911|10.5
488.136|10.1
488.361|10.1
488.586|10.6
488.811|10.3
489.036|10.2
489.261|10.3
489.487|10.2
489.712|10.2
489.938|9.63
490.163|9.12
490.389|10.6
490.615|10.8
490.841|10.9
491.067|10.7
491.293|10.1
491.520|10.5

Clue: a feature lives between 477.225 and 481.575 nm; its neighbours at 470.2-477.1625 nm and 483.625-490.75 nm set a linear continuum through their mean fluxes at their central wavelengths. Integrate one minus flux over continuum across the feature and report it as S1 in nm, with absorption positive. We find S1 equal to 0.15 nm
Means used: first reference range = 10.7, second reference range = 10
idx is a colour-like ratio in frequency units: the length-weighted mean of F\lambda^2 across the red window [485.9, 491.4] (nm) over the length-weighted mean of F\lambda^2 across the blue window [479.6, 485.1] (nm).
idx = 1.1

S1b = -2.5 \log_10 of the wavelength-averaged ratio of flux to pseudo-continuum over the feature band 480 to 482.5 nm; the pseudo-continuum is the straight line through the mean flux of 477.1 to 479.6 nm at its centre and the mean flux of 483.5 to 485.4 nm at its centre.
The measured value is 0.07 mag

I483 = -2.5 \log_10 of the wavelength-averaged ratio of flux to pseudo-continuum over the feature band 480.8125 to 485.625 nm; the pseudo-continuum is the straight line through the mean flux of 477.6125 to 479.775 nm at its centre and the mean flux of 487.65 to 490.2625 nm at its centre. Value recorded 0.04 mag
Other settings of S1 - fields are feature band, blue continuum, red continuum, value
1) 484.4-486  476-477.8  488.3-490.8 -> 0.03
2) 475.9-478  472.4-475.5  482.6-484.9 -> -0.07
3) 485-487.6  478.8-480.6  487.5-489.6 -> -0.01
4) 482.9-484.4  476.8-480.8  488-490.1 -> 0.13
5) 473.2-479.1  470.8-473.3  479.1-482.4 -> -0.16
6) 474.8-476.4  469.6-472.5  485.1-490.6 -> 0.01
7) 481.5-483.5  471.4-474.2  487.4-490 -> 0.08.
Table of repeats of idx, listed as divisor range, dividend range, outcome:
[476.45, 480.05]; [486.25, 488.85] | 1.00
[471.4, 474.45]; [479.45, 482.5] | 0.95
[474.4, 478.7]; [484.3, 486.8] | 0.96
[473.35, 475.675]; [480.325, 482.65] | 0.94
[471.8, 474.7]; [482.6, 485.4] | 0.99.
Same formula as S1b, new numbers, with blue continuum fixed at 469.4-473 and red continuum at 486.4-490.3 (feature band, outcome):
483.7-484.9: 0.18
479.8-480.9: 0.08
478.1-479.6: 0.01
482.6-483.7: 0.06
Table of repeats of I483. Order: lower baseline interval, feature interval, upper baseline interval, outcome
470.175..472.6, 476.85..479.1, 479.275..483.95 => -0.044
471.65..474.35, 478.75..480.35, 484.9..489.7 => 0.037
